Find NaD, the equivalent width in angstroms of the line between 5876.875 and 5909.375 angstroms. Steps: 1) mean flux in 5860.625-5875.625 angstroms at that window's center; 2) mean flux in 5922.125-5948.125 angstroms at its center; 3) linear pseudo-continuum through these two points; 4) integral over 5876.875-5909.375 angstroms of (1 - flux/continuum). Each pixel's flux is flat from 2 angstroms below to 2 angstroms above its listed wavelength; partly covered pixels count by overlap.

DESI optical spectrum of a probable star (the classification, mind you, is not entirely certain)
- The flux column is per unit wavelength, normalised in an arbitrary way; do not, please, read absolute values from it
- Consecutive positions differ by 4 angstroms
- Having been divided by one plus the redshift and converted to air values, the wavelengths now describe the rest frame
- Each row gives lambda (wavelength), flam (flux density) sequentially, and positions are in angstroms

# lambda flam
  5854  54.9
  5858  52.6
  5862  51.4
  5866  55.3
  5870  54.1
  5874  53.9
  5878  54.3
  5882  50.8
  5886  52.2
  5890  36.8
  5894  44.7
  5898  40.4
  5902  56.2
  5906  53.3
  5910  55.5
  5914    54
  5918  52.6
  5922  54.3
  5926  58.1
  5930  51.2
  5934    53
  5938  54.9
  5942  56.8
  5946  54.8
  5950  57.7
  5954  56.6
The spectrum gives 3.25 angstroms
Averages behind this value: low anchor 53.8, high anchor 54.8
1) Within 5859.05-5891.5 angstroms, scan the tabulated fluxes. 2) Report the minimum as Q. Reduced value 36.8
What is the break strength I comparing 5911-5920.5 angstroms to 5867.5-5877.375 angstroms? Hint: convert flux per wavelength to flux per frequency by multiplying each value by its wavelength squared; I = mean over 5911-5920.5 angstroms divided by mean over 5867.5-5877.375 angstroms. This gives 1.00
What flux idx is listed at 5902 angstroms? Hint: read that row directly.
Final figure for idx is 56.2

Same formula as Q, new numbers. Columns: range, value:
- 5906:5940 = 51.2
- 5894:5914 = 40.4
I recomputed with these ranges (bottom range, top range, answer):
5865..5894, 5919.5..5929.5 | 1.11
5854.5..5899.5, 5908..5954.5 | 1.12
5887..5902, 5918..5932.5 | 1.26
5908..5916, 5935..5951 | 1.03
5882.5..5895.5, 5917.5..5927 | 1.23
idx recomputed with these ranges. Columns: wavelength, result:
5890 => 36.8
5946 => 54.8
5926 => 58.1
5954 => 56.6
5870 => 54.1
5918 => 52.6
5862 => 51.4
